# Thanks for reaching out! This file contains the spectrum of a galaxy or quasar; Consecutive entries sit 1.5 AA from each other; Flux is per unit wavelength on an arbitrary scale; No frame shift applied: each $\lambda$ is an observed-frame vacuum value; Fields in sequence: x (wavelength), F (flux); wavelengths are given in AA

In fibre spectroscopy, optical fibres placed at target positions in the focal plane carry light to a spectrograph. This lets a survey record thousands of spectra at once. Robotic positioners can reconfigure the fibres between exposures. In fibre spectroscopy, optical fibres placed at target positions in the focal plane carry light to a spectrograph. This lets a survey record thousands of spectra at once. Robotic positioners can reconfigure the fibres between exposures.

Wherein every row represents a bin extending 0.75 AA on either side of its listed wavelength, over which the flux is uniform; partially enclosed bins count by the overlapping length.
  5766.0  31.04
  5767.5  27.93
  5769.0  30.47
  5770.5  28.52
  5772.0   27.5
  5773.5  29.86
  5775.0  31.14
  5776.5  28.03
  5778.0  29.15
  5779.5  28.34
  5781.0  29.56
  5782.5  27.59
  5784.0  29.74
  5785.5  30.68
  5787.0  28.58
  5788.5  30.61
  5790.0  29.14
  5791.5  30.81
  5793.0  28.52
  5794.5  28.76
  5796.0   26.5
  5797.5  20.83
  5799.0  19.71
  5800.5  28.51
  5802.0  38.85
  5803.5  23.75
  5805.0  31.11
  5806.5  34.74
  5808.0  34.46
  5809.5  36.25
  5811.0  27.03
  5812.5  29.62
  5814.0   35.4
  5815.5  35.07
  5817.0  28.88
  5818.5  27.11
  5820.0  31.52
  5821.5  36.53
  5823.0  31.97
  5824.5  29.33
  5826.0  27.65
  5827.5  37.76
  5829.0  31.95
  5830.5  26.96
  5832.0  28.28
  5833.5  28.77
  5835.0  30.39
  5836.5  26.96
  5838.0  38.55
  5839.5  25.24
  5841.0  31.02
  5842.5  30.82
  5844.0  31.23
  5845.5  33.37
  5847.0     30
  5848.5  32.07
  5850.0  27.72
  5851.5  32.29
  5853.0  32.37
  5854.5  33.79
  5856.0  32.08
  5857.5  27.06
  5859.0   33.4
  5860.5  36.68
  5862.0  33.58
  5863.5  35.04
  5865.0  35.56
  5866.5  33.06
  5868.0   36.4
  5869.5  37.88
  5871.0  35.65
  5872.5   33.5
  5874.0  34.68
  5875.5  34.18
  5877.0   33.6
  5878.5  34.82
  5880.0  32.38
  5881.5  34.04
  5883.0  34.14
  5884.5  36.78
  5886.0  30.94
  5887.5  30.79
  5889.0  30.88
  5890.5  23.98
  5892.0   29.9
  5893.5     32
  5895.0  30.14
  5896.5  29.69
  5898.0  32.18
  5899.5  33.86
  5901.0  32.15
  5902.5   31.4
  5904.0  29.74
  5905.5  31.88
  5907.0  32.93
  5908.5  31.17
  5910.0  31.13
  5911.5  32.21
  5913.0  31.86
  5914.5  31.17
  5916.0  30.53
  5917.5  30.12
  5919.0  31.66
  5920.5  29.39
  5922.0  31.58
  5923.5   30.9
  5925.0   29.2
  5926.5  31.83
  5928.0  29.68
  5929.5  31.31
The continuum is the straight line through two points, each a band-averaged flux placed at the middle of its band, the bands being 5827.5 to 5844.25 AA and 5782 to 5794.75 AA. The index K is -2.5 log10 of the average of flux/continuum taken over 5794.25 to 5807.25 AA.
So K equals 0.06 mag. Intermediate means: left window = 29.4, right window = 30.3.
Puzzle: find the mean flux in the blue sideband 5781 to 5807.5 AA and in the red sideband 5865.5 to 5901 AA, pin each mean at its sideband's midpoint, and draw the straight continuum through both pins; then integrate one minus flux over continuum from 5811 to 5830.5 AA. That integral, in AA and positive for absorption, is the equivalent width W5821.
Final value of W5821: -1.0 AA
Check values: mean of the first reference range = 28.8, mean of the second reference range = 32.9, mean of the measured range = 31.5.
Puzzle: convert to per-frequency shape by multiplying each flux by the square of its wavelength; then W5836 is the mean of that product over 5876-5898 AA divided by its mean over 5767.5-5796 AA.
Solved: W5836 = 1.13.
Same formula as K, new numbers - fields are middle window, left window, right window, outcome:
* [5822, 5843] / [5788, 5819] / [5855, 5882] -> 0.04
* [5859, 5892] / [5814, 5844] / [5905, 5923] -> -0.09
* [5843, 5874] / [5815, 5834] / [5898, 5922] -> -0.07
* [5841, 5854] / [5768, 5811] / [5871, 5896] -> 0.00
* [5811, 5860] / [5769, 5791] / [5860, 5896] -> 0.02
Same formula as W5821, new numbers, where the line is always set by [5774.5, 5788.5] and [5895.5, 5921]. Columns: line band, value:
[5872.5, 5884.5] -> -1.27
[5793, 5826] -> -0.51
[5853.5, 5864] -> -0.86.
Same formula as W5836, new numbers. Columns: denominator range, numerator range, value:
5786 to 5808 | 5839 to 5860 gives 1.10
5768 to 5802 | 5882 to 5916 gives 1.14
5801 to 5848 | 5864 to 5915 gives 1.06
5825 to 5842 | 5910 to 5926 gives 1.05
